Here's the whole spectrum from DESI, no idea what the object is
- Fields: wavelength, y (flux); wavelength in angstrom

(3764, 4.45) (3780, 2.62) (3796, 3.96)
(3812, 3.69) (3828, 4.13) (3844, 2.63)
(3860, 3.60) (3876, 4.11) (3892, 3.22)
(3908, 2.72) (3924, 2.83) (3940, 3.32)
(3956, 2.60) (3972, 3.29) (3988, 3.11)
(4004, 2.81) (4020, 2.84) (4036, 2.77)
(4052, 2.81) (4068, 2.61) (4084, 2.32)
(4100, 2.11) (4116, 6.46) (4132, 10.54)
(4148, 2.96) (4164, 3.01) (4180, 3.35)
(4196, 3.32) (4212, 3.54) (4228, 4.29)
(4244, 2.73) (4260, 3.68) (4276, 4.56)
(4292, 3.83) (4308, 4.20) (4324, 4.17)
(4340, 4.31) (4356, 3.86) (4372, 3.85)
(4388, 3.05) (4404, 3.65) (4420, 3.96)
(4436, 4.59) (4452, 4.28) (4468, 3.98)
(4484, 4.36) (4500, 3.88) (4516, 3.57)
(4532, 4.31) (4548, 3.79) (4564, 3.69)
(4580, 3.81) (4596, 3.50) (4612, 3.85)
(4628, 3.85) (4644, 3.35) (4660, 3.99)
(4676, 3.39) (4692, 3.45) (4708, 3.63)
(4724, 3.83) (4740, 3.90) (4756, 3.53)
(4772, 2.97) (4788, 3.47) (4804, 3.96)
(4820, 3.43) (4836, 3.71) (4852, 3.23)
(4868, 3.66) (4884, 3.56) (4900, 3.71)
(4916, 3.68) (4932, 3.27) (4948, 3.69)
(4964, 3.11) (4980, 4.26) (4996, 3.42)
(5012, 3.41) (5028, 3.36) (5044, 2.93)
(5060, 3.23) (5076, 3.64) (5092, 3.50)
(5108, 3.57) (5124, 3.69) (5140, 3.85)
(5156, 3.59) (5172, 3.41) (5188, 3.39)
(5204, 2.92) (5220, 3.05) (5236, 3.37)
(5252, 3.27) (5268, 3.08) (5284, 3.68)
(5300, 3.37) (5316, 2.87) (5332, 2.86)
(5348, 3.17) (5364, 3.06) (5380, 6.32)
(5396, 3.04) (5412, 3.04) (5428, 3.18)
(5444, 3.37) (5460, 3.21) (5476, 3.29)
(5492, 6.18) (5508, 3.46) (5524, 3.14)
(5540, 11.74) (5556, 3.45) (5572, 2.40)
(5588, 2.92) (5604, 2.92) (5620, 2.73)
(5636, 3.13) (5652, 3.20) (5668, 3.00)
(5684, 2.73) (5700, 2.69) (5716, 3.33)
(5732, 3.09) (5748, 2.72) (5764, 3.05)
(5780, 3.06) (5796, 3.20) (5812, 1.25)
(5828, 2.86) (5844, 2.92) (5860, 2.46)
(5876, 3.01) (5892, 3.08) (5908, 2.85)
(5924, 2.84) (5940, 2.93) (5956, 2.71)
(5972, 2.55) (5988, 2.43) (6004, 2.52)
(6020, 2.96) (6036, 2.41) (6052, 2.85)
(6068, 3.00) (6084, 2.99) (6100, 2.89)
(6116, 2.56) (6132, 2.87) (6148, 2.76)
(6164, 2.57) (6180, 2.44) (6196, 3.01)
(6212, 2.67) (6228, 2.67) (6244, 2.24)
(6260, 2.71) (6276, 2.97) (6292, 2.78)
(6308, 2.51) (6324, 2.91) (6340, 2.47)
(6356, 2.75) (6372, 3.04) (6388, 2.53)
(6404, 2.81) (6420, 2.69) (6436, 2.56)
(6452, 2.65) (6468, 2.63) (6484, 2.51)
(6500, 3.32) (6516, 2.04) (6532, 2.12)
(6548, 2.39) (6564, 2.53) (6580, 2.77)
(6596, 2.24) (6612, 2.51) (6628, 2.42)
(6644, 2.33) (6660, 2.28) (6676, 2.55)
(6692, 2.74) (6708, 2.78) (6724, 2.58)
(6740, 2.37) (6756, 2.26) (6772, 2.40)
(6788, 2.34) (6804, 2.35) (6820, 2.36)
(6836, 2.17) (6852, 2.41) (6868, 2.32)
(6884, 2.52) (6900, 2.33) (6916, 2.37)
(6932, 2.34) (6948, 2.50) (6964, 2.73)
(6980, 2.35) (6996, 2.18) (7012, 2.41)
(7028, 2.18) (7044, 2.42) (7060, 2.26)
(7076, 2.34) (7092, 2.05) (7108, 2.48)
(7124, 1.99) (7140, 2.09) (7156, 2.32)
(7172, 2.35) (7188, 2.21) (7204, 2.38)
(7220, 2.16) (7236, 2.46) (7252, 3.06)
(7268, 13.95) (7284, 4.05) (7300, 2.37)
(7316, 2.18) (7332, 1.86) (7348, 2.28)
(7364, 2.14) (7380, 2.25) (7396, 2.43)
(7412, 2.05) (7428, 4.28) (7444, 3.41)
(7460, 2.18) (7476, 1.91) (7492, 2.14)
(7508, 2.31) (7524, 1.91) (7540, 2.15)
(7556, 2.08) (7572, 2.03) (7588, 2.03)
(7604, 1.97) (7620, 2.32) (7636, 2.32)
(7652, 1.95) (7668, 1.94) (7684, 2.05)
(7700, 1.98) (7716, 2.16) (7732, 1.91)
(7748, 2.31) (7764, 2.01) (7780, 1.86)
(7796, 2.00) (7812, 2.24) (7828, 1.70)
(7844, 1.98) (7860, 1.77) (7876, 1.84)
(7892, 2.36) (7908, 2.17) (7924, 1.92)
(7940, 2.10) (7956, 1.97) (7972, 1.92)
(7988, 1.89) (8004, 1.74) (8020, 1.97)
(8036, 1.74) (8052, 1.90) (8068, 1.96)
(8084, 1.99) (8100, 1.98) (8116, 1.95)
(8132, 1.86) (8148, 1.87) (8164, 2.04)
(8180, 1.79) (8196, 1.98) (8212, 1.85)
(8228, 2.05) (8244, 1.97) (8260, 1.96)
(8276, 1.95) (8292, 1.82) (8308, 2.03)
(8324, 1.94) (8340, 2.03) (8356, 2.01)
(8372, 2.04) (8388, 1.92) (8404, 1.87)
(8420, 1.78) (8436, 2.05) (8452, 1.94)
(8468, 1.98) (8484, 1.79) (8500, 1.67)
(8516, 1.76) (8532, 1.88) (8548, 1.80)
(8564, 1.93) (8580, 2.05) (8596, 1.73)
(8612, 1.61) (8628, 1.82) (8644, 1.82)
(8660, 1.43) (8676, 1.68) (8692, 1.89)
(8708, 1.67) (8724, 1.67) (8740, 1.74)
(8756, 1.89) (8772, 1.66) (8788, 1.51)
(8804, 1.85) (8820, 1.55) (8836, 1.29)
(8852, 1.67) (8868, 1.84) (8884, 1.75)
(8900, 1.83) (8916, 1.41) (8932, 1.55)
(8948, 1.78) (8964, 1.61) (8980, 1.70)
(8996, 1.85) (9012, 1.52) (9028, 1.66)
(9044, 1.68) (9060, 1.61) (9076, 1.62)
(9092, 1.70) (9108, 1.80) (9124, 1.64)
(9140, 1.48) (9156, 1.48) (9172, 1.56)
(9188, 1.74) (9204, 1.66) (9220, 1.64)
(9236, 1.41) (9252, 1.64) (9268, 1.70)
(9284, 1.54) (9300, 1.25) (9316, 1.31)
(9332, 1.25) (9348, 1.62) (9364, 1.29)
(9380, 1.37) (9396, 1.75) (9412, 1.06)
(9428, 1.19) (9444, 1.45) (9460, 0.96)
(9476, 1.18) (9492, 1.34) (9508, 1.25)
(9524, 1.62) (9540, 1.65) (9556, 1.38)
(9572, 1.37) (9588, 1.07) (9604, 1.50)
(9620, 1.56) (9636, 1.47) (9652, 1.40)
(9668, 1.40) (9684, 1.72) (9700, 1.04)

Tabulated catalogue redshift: 0.106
